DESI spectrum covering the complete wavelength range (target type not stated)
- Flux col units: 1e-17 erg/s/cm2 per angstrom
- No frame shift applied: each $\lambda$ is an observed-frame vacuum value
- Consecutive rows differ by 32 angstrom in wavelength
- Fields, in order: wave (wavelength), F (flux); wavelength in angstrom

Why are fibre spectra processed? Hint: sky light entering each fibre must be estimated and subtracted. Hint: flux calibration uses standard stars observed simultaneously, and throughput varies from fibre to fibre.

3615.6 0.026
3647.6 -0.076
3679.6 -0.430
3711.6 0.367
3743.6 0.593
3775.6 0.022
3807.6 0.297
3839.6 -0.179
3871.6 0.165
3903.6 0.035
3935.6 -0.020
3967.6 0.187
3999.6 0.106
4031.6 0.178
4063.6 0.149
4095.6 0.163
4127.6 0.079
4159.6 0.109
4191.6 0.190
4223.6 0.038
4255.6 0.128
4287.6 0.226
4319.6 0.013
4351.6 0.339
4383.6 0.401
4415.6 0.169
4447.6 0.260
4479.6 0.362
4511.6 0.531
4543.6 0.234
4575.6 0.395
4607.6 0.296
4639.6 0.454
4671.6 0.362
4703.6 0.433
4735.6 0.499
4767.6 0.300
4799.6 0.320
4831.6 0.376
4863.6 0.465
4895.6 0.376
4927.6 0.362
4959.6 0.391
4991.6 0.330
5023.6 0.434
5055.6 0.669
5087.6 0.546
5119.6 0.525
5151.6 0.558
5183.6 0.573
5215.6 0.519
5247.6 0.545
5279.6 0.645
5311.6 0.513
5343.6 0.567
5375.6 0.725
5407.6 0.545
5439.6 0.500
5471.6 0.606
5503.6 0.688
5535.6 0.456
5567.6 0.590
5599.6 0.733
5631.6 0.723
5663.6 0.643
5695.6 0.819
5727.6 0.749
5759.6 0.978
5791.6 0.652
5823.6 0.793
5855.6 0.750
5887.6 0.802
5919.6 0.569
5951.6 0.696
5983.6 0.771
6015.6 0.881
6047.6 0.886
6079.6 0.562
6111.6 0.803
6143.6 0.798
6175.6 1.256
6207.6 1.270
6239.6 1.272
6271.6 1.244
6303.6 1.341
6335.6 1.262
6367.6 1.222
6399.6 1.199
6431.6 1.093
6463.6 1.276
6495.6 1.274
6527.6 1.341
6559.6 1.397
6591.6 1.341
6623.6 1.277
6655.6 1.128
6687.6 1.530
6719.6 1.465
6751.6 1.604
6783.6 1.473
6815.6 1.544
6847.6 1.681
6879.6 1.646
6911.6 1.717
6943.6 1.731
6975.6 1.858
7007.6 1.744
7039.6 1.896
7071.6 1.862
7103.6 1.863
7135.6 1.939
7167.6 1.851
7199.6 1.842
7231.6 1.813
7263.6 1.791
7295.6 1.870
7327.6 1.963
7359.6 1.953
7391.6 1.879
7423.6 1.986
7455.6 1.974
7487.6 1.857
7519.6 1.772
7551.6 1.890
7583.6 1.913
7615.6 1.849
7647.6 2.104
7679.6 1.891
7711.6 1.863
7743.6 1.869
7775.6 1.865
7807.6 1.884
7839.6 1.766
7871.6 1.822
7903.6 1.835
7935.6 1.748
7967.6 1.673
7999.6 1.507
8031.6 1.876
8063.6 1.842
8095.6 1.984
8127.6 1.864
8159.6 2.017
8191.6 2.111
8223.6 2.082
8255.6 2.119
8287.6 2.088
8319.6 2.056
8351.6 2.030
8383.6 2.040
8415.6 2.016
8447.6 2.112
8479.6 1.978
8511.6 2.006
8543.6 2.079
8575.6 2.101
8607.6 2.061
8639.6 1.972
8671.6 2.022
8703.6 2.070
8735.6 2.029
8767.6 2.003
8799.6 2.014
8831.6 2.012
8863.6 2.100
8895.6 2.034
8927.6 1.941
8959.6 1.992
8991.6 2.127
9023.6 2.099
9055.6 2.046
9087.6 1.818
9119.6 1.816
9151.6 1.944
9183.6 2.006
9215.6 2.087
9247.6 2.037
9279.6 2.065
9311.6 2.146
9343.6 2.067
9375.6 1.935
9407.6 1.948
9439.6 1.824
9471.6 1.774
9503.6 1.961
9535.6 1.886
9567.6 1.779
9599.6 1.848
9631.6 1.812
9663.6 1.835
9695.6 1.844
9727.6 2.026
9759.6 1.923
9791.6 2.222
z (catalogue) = 0.54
